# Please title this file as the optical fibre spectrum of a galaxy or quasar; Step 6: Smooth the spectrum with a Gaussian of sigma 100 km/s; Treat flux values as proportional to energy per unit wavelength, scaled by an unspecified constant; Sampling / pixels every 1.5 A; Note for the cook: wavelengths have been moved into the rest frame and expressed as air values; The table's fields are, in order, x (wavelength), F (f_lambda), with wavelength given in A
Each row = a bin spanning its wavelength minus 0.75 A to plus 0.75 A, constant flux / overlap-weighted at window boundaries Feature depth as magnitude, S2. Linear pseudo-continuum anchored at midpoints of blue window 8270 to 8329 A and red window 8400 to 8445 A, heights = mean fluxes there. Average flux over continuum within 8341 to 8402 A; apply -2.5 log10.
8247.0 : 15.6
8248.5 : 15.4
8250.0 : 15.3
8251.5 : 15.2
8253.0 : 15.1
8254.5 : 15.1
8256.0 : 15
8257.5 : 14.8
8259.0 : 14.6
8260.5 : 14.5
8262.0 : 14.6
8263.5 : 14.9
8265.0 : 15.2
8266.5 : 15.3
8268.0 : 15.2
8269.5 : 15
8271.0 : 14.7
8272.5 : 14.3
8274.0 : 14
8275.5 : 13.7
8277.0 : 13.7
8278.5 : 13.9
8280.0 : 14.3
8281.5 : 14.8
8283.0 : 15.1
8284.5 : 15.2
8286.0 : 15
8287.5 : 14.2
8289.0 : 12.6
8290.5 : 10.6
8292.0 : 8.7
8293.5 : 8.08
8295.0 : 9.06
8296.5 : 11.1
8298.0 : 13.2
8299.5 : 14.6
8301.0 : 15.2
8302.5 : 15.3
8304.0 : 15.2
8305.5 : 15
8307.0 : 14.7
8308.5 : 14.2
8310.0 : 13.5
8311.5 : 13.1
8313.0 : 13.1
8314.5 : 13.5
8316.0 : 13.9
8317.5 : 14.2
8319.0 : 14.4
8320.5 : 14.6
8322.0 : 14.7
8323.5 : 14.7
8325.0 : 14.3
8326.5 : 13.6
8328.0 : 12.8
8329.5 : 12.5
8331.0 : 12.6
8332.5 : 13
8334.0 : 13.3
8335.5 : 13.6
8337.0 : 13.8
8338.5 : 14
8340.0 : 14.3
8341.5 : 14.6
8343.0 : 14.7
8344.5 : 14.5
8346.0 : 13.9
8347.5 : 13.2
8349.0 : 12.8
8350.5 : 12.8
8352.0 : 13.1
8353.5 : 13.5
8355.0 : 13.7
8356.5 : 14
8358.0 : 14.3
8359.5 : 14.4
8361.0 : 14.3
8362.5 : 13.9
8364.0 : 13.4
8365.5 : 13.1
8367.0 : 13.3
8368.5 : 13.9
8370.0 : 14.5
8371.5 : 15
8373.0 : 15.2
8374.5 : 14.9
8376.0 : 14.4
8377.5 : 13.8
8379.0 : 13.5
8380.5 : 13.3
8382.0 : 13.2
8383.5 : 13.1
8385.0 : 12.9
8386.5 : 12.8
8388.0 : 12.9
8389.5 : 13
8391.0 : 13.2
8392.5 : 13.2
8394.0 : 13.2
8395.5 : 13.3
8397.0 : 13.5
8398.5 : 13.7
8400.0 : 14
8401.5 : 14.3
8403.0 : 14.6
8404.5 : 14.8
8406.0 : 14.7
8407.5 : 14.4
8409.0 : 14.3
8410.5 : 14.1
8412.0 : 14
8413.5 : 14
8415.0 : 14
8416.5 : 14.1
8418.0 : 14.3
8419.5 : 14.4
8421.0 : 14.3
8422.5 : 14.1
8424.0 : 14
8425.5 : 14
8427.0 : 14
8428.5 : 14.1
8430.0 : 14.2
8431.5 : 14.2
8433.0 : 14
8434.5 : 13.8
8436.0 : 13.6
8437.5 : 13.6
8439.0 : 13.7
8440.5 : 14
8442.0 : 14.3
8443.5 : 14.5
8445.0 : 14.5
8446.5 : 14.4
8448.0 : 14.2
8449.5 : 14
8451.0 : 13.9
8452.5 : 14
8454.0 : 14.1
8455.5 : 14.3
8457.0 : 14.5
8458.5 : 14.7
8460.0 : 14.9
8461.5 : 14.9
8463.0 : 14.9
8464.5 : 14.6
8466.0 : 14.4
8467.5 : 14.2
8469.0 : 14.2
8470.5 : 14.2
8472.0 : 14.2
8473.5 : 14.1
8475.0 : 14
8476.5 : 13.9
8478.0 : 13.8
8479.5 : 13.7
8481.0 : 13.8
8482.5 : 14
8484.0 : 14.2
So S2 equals 0.02 mag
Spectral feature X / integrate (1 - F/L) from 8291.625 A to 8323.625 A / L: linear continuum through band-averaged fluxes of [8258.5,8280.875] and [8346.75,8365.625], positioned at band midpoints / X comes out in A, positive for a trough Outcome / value 1.6 A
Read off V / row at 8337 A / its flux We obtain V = 13.8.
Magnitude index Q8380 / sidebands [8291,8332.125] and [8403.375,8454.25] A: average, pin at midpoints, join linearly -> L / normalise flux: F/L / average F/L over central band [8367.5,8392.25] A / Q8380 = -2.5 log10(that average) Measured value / 0.01 mag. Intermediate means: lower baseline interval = 13.3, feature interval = 13.7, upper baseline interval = 14.1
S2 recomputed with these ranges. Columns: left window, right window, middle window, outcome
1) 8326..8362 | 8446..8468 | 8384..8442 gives 0.02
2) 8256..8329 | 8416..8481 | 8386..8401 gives 0.06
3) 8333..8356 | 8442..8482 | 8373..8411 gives 0.01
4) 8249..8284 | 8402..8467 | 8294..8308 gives 0.08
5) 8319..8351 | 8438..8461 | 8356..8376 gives -0.02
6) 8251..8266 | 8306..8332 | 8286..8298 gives 0.28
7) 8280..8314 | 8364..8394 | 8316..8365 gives -0.03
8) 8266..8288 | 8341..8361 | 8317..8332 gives 0.02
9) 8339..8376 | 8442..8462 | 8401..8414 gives -0.01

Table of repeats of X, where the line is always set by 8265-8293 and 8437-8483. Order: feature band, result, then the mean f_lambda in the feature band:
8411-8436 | 0.12 A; 14.1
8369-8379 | -0.33 A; 14.5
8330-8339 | 0.42 A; 13.3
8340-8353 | 0.26 A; 13.7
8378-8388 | 0.67 A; 13.1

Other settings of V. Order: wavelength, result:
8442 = 14.3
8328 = 12.8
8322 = 14.7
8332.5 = 13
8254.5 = 15.1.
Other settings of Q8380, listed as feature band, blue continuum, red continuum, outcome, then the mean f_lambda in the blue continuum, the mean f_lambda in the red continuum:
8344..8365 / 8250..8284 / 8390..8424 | 0.046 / 14.7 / 14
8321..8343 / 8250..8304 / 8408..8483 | 0.020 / 13.9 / 14.2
